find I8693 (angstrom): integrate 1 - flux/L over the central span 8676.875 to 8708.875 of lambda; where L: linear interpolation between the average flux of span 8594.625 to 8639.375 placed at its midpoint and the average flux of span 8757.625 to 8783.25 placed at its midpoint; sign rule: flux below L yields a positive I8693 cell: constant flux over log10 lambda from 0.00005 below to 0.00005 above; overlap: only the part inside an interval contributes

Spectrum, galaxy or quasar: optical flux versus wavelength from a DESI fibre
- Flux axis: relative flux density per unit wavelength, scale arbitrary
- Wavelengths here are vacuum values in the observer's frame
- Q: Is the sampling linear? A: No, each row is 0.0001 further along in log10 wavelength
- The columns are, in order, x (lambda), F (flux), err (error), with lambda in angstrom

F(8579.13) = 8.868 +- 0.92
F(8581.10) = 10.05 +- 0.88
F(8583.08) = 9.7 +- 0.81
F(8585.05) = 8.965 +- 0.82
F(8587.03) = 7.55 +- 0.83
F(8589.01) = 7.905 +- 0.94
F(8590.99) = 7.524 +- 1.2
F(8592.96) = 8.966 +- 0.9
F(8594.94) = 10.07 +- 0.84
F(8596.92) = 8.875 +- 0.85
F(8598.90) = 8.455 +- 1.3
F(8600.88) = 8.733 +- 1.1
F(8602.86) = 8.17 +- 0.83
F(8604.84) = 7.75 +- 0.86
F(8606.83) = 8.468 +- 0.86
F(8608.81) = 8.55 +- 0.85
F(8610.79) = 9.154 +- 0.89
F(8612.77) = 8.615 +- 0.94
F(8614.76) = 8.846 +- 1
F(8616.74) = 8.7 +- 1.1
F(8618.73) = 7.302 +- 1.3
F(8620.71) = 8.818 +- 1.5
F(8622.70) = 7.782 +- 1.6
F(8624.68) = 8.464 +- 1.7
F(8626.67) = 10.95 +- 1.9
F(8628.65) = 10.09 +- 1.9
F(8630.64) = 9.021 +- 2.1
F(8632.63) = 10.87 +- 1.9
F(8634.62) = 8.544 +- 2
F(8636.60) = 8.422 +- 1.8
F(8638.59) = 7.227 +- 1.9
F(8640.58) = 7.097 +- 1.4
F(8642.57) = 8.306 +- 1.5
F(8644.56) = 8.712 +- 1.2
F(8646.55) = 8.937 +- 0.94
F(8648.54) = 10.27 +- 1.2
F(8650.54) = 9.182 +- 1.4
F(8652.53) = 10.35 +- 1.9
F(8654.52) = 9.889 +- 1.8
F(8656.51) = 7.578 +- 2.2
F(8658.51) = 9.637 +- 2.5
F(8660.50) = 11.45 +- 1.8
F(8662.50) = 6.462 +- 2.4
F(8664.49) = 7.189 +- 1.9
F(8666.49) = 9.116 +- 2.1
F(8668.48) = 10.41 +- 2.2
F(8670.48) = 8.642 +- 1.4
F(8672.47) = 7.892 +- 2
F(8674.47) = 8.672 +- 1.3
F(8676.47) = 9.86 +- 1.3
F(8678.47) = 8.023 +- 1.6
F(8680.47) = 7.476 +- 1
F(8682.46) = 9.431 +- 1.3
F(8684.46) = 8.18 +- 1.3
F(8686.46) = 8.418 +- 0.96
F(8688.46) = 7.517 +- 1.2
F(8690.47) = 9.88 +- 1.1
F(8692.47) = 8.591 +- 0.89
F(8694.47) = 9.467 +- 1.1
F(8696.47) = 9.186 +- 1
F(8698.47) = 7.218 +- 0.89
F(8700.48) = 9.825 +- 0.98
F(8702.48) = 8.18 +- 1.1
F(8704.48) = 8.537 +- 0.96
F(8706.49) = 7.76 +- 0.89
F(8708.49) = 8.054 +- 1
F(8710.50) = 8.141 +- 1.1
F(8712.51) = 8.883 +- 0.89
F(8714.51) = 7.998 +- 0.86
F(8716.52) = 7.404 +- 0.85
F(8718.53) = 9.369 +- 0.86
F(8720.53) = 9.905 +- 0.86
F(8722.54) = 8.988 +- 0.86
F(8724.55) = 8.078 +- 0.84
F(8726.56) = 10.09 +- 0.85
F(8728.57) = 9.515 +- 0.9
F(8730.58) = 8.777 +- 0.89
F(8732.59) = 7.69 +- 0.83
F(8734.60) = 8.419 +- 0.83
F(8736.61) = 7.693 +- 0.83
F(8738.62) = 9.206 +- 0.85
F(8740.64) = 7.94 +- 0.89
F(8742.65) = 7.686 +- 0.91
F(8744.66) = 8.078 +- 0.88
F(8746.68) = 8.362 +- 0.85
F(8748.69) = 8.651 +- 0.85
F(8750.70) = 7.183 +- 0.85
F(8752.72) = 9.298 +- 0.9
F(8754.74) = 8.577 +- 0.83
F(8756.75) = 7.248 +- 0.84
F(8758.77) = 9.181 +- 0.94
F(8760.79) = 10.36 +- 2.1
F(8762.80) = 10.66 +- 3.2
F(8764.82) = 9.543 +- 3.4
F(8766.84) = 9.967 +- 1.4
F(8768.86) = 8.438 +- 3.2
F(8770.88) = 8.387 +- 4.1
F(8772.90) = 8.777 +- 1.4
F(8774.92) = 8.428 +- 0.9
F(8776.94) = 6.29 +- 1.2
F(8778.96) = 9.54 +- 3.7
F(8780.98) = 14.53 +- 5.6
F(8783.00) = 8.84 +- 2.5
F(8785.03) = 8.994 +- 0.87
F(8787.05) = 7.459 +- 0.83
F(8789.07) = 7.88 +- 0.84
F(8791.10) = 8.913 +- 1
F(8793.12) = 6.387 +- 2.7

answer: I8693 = 2.1 angstrom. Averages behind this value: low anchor 8.77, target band 8.52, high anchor 9.46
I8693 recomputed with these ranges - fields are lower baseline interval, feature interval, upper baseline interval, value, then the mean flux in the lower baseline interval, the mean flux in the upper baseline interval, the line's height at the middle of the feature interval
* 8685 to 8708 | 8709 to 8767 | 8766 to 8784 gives 1.51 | 8.58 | 9.24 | 8.93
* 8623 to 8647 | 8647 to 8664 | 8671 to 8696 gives -0.99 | 8.86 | 8.63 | 8.76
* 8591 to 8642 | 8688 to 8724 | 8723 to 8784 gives 0.74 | 8.69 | 8.85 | 8.8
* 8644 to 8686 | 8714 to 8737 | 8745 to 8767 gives 0.59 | 8.92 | 8.94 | 8.93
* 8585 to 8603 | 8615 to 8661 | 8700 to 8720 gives -2.82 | 8.51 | 8.42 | 8.48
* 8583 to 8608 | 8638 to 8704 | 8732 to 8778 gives -1.73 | 8.51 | 8.53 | 8.52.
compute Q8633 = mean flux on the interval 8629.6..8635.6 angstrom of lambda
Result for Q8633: 9.47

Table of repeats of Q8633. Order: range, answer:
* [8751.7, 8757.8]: 8.37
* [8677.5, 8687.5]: 8.31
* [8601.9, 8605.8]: 7.96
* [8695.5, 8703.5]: 8.6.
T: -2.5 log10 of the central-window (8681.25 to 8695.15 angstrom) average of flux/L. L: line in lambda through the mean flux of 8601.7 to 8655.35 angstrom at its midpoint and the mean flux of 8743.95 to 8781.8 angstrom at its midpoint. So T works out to 0.02 mag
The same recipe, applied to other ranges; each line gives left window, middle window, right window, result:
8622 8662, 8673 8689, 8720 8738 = 0.06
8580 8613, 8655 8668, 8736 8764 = -0.01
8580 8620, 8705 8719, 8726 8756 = 0.04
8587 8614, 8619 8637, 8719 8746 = -0.08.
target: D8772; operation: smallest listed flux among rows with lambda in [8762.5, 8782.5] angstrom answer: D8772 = 6.29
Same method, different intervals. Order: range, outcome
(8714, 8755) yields 7.183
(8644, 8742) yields 6.462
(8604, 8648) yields 7.097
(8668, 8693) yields 7.476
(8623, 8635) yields 8.464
